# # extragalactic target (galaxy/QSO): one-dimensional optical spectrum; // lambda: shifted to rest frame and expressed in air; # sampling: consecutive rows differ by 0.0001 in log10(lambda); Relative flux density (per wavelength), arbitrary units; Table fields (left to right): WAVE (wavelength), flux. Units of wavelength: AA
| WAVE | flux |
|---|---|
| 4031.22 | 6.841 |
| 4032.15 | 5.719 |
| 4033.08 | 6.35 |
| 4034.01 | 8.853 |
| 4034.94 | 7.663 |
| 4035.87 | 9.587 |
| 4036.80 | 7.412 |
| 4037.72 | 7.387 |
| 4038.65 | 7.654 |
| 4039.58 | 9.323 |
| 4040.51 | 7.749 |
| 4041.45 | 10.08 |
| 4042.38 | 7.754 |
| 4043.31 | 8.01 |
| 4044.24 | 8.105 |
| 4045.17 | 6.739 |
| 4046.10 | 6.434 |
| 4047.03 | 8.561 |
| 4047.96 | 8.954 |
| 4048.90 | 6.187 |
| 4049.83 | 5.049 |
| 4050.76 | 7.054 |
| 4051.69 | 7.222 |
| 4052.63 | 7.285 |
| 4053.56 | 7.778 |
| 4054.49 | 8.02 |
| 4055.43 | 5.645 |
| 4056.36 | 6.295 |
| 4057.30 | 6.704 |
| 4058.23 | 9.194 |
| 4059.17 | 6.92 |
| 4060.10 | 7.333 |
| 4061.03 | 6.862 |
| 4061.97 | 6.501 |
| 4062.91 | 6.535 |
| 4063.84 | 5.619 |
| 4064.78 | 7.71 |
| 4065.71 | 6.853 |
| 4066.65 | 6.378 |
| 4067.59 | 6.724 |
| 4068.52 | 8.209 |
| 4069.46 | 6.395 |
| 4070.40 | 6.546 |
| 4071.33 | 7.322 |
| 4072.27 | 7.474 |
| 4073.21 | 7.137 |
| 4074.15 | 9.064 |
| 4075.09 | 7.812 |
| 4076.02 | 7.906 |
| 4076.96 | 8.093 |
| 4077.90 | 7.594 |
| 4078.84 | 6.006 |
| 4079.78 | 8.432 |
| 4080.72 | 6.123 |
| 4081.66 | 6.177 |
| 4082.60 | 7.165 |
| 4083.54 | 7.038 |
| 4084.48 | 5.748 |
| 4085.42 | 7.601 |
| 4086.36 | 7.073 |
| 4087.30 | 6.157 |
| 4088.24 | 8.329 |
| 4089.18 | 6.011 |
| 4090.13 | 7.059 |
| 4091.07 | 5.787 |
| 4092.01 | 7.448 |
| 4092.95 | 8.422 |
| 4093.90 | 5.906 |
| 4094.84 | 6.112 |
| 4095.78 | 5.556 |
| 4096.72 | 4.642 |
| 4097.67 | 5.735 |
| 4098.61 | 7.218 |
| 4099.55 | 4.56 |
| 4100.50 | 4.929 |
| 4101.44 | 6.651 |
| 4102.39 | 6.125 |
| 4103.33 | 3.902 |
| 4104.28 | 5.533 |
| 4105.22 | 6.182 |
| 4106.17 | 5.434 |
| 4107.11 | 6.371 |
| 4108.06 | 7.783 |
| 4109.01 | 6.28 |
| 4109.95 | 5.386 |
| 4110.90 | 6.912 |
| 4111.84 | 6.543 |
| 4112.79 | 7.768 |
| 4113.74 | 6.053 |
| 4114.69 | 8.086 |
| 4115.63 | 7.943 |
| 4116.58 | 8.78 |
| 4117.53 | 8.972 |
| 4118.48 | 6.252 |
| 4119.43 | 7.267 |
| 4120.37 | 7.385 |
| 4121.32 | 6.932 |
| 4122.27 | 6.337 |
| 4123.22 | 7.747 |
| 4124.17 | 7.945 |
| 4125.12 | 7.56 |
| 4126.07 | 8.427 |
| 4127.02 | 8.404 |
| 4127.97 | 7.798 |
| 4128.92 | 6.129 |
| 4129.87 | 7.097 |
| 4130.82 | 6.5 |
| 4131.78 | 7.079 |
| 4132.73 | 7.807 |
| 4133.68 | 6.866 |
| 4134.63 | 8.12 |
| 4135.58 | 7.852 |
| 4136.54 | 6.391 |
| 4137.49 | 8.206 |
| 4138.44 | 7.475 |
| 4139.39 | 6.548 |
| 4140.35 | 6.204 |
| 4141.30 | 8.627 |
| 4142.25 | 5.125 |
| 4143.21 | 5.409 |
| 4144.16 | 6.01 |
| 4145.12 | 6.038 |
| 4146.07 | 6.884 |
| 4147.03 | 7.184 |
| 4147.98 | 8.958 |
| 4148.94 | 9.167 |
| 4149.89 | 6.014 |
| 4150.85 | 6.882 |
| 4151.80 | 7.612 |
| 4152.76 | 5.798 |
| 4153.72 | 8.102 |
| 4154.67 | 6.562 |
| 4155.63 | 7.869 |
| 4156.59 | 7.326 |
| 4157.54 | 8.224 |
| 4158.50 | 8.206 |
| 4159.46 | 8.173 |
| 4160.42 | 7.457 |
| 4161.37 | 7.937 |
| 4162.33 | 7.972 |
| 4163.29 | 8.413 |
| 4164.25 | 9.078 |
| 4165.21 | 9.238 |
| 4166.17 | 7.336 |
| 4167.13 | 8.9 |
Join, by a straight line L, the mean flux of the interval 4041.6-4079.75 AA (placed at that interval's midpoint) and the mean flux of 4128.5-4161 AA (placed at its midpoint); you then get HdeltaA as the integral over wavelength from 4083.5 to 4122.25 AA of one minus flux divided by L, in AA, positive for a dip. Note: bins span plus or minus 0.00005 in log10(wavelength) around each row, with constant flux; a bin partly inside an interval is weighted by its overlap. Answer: 3.4 AA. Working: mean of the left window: 7.24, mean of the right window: 7.18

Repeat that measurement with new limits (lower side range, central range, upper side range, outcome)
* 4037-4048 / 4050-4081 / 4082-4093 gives 1.2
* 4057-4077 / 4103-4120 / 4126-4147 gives 0.8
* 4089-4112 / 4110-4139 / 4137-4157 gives -3.6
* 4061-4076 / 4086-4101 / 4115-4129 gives 2.1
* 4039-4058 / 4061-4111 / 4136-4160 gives 4.9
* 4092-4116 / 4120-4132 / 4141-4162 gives -1.1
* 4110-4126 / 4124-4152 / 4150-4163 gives 0.9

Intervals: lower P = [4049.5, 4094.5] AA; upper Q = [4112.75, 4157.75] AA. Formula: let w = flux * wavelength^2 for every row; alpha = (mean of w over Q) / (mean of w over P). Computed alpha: 1.07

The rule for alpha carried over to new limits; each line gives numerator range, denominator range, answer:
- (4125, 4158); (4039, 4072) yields 1.04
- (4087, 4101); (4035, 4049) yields 0.80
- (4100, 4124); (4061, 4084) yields 0.96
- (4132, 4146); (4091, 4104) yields 1.19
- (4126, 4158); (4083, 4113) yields 1.16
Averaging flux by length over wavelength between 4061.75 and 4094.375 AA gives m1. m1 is 7.04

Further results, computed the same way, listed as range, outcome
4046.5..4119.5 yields 6.85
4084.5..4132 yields 6.75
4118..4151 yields 7.16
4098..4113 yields 6.07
